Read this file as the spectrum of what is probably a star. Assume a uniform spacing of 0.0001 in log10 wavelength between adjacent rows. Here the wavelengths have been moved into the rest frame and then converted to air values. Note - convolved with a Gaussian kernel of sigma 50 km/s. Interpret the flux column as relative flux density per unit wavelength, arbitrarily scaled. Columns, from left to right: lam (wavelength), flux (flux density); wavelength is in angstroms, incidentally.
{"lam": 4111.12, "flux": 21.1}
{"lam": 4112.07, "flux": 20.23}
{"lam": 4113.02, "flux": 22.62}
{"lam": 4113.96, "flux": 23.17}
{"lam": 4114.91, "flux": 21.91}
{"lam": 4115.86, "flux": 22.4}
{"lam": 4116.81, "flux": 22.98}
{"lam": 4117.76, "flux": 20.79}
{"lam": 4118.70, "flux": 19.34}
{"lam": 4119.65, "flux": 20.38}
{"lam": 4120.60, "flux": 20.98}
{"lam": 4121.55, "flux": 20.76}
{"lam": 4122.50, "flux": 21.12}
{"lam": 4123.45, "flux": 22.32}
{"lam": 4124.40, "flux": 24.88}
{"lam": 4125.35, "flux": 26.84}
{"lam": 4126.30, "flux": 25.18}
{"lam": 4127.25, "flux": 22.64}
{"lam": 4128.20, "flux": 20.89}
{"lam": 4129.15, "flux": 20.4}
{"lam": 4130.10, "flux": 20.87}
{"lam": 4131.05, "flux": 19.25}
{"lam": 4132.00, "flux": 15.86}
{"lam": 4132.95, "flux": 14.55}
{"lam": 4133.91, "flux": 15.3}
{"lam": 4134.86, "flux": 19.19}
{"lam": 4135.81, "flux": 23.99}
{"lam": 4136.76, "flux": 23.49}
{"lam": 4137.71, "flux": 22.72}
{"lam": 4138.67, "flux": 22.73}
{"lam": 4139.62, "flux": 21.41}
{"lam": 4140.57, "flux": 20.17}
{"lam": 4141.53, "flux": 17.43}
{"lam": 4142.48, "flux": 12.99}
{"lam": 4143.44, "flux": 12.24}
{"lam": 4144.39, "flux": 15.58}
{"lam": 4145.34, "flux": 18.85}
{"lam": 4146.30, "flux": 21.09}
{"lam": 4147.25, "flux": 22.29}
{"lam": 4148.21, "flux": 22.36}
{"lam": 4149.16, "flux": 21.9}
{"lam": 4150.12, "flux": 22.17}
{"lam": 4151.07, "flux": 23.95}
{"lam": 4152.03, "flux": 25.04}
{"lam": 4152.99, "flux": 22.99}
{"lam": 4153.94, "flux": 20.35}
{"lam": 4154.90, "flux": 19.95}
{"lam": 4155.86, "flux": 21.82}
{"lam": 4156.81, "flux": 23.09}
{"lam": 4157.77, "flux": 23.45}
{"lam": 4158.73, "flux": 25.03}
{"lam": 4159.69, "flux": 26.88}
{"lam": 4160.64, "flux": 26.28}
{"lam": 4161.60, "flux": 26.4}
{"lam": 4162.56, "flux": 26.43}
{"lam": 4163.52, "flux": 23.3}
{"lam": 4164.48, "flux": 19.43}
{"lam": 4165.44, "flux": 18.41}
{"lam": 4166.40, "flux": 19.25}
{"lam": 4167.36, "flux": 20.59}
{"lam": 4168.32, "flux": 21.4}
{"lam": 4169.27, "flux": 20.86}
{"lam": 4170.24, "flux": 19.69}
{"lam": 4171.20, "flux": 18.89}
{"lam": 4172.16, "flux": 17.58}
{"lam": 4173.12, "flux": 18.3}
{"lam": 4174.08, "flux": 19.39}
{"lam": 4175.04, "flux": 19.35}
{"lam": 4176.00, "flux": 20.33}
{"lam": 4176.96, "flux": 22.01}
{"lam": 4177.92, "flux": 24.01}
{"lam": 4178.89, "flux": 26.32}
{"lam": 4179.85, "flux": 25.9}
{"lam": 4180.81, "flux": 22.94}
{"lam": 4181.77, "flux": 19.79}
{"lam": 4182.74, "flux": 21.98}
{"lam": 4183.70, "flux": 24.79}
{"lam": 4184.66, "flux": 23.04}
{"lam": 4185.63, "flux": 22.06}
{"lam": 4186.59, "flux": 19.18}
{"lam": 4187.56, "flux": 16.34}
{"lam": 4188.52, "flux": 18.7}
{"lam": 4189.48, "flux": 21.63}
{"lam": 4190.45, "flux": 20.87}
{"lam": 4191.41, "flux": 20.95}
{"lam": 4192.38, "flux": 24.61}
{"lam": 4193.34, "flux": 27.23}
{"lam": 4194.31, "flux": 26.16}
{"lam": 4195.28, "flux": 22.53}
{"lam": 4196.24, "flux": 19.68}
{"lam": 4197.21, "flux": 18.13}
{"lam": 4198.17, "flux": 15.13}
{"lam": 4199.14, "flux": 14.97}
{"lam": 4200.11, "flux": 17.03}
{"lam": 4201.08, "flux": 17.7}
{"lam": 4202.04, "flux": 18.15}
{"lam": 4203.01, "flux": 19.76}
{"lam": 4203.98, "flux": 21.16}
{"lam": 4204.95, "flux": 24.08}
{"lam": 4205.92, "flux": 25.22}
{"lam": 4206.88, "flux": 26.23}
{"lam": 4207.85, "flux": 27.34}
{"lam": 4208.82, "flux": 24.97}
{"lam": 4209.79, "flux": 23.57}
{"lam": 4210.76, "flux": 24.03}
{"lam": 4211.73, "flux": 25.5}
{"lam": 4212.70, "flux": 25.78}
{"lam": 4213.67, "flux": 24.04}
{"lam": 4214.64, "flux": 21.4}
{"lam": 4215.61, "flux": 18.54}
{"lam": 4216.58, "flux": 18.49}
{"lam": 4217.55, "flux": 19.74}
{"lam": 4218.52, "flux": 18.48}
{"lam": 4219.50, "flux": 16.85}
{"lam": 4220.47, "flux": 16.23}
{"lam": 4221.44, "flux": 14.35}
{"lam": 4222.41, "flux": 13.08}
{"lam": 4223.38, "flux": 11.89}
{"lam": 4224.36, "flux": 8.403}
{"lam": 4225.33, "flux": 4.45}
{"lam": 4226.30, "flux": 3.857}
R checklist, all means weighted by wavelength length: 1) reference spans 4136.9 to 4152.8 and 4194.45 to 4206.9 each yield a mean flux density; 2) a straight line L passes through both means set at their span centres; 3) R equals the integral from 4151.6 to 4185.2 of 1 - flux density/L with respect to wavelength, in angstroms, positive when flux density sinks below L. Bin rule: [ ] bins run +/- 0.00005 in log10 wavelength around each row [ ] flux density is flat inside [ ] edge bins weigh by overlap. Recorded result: -3.34 angstroms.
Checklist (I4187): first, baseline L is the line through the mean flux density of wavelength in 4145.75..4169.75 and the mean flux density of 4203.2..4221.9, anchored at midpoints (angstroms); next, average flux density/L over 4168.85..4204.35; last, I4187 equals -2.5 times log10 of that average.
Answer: 0.07 mag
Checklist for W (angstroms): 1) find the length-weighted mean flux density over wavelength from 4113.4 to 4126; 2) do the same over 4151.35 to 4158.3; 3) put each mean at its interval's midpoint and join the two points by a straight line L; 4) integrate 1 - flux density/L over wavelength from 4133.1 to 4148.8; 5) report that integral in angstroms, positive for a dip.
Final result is 2.1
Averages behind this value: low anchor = 22.2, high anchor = 22.4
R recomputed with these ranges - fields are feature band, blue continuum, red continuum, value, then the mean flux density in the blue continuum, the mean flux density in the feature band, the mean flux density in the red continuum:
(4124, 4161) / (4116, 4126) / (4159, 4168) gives 2.3 angstroms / 22.1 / 21.2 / 23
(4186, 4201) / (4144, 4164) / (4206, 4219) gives 1.8 angstroms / 22.9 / 20.2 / 23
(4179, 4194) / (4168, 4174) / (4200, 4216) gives -1.0 angstroms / 19.4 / 22.2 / 22.8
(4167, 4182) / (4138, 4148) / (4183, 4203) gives -1.0 angstroms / 18.6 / 21.1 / 20.4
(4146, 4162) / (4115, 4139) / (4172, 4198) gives -1.4 angstroms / 21.2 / 23.3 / 21.6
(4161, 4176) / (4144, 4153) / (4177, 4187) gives 1.2 angstroms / 21.6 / 20.6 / 23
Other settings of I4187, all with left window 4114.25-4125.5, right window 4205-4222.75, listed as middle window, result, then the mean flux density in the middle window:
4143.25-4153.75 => 0.04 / 21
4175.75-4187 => -0.06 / 22.8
